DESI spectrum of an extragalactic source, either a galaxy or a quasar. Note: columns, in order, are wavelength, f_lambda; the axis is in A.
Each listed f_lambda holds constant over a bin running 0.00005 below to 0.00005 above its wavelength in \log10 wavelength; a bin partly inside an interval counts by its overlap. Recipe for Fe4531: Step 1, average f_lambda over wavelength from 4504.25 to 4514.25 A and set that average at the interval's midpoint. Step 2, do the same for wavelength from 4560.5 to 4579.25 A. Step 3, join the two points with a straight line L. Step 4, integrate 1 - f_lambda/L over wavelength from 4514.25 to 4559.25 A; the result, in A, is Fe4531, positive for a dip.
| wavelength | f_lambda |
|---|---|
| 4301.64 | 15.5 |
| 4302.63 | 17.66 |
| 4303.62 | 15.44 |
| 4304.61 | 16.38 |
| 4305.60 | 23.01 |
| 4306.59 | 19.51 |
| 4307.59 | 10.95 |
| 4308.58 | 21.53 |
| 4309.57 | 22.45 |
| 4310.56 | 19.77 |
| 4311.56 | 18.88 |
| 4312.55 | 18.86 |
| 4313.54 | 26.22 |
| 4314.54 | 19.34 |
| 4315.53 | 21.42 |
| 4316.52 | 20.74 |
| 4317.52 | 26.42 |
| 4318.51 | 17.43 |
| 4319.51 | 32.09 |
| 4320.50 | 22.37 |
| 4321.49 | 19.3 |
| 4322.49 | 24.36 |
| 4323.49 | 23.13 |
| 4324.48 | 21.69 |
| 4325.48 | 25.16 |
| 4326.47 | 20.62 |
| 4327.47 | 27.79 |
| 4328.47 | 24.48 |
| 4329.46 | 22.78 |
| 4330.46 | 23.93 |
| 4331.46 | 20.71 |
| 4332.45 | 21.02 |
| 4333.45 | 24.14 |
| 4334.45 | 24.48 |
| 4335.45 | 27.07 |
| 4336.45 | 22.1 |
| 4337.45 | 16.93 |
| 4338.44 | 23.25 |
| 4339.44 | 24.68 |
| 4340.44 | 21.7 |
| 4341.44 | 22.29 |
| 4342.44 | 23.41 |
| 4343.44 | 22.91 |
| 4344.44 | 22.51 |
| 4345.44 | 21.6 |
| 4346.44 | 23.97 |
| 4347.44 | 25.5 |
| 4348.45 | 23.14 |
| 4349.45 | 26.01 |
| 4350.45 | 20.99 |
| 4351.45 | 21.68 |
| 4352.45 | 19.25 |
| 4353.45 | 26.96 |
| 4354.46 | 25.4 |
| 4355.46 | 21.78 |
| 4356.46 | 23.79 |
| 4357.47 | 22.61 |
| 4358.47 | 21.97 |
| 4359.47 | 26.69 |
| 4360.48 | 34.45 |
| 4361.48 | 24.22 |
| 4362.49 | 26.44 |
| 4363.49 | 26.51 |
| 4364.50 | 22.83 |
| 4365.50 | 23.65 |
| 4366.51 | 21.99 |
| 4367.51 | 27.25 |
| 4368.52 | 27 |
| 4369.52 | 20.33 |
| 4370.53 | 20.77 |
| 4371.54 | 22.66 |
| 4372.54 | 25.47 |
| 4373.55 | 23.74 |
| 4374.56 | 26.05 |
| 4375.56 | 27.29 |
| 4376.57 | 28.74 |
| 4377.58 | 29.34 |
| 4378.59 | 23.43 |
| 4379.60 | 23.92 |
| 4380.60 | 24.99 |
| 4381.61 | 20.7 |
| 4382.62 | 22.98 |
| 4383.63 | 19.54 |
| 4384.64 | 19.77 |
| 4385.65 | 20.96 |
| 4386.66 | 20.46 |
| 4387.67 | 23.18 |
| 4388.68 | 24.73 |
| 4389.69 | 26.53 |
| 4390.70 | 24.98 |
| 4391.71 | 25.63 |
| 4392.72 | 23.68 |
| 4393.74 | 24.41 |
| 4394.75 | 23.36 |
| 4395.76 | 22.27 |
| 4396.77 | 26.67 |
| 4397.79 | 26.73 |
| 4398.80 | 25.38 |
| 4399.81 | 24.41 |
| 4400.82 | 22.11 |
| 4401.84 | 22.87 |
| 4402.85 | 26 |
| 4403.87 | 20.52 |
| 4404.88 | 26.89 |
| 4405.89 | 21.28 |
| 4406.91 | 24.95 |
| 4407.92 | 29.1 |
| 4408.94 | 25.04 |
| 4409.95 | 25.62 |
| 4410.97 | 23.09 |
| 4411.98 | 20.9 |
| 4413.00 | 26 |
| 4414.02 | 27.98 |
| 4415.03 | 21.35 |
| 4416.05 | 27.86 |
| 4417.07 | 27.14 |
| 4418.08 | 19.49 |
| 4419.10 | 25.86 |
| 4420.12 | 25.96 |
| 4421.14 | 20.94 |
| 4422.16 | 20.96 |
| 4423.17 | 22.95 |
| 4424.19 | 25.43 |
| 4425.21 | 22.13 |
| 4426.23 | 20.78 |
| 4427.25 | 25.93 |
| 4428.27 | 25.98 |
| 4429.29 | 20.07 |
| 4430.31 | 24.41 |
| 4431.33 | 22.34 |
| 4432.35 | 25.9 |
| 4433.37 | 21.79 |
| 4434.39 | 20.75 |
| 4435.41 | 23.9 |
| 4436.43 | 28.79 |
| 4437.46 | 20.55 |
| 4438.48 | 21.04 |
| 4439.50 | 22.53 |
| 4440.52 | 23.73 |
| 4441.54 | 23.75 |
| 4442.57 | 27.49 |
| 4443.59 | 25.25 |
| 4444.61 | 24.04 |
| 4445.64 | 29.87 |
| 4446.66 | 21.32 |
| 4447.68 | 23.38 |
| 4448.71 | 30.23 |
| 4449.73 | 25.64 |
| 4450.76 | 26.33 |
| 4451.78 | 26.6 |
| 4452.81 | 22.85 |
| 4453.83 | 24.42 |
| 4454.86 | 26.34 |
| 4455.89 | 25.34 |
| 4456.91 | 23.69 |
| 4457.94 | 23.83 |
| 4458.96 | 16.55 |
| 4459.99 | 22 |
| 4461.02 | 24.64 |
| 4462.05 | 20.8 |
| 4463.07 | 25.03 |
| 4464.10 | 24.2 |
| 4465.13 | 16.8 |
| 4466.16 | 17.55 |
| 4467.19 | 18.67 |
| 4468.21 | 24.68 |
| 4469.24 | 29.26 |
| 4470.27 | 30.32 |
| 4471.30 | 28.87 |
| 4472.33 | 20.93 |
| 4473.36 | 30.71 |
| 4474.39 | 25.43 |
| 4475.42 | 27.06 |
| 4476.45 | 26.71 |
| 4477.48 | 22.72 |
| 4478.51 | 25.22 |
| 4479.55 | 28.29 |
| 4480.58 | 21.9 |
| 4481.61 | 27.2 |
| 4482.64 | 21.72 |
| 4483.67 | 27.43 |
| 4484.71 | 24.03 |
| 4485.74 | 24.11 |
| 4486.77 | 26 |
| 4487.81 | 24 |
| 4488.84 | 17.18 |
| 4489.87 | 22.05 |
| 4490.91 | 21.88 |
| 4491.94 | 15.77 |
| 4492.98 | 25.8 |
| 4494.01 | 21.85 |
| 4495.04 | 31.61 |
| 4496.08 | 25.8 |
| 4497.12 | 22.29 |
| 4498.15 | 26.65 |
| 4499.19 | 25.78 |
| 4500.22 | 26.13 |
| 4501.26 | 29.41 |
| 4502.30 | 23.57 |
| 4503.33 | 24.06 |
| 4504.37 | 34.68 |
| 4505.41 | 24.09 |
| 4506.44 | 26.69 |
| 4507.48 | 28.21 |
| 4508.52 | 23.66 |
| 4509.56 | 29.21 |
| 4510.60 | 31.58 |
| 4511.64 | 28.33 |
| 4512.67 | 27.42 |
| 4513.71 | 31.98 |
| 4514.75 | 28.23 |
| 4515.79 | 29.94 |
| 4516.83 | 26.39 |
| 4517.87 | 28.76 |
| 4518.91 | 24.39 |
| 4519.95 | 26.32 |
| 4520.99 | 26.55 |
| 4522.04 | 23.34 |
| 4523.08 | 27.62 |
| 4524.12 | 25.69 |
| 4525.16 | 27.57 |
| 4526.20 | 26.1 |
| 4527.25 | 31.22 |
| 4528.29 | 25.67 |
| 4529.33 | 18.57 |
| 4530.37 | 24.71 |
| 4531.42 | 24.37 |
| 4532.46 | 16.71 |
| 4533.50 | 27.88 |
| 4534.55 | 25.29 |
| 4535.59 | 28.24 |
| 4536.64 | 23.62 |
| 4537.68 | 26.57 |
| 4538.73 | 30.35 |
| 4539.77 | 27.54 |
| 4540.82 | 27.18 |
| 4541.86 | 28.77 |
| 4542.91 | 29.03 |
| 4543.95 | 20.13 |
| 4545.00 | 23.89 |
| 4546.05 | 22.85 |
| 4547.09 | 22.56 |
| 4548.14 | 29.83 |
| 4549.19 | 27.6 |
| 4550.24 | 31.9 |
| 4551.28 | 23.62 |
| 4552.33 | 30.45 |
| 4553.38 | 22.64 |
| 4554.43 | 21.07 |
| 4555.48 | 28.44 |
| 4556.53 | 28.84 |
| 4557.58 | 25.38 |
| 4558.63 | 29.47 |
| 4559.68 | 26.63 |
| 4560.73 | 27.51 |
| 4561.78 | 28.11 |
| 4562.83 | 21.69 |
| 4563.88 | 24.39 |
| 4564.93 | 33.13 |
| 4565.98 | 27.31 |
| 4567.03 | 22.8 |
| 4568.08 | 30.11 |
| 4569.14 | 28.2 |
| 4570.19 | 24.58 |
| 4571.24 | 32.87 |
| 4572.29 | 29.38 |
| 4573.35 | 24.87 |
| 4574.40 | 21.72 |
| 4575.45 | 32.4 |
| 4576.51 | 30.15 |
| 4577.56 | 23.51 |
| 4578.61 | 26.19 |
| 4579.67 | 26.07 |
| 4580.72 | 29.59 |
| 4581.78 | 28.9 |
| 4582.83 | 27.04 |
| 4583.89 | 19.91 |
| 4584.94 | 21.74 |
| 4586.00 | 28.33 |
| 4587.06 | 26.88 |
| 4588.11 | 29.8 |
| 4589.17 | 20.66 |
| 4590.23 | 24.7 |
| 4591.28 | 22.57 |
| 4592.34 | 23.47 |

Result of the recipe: 2.6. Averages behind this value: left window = 28.4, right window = 27.2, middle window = 26.2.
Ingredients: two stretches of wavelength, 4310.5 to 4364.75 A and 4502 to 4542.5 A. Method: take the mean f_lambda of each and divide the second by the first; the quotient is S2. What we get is 1.15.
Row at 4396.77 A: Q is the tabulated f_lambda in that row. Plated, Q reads 26.67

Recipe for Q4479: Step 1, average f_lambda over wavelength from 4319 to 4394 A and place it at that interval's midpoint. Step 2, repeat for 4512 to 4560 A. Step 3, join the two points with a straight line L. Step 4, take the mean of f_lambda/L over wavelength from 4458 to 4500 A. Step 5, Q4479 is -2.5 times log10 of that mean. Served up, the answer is 0.07 mag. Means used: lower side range 23.8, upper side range 26.3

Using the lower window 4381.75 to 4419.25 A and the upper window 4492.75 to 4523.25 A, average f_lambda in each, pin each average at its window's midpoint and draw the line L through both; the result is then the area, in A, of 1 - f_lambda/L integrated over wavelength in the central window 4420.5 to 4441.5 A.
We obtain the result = 1.50 A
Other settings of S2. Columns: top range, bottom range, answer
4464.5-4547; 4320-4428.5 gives 1.07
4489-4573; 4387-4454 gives 1.08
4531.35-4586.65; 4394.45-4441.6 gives 1.11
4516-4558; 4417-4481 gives 1.08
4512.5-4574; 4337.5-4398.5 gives 1.11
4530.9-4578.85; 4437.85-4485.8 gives 1.08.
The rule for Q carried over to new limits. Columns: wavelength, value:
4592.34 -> 23.47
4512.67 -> 27.42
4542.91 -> 29.03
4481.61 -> 27.2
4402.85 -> 26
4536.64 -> 23.62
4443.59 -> 25.25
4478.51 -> 25.22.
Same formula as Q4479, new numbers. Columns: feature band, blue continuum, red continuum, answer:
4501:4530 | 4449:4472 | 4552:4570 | -0.068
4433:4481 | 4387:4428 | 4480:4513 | 0.024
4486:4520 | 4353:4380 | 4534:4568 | 0.003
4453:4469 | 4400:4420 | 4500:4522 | 0.160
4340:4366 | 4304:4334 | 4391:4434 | -0.059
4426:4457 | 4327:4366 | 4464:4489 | -0.003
